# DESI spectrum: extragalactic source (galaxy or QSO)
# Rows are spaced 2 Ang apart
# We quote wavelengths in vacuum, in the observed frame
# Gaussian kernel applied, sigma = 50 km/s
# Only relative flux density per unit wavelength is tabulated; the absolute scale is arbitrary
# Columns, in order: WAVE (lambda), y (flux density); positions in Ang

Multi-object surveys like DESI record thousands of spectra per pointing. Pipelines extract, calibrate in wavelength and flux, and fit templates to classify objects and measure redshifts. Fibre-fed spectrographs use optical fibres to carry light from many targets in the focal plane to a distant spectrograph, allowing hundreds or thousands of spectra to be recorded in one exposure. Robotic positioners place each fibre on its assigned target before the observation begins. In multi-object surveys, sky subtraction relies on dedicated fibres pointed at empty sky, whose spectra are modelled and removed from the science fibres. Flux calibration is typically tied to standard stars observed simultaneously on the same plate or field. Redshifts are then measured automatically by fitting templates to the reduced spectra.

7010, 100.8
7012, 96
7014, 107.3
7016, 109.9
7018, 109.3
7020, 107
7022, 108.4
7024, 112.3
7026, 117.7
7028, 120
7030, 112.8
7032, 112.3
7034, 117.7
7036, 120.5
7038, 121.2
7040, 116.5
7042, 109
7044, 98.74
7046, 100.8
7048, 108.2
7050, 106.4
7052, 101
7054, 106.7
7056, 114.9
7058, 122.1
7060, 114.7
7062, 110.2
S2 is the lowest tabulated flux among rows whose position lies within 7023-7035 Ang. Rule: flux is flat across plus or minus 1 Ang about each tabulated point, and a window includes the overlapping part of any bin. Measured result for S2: 112.3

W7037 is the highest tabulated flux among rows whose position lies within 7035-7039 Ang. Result 121.2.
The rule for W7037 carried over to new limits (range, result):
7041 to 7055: 109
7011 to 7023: 109.9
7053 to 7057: 114.9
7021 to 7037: 120.5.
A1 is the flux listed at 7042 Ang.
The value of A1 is 109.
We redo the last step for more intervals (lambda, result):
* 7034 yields 117.7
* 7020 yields 107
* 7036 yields 120.5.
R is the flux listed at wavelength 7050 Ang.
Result 106.4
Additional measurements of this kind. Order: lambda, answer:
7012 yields 96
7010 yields 100.8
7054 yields 106.7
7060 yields 114.7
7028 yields 120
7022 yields 108.4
